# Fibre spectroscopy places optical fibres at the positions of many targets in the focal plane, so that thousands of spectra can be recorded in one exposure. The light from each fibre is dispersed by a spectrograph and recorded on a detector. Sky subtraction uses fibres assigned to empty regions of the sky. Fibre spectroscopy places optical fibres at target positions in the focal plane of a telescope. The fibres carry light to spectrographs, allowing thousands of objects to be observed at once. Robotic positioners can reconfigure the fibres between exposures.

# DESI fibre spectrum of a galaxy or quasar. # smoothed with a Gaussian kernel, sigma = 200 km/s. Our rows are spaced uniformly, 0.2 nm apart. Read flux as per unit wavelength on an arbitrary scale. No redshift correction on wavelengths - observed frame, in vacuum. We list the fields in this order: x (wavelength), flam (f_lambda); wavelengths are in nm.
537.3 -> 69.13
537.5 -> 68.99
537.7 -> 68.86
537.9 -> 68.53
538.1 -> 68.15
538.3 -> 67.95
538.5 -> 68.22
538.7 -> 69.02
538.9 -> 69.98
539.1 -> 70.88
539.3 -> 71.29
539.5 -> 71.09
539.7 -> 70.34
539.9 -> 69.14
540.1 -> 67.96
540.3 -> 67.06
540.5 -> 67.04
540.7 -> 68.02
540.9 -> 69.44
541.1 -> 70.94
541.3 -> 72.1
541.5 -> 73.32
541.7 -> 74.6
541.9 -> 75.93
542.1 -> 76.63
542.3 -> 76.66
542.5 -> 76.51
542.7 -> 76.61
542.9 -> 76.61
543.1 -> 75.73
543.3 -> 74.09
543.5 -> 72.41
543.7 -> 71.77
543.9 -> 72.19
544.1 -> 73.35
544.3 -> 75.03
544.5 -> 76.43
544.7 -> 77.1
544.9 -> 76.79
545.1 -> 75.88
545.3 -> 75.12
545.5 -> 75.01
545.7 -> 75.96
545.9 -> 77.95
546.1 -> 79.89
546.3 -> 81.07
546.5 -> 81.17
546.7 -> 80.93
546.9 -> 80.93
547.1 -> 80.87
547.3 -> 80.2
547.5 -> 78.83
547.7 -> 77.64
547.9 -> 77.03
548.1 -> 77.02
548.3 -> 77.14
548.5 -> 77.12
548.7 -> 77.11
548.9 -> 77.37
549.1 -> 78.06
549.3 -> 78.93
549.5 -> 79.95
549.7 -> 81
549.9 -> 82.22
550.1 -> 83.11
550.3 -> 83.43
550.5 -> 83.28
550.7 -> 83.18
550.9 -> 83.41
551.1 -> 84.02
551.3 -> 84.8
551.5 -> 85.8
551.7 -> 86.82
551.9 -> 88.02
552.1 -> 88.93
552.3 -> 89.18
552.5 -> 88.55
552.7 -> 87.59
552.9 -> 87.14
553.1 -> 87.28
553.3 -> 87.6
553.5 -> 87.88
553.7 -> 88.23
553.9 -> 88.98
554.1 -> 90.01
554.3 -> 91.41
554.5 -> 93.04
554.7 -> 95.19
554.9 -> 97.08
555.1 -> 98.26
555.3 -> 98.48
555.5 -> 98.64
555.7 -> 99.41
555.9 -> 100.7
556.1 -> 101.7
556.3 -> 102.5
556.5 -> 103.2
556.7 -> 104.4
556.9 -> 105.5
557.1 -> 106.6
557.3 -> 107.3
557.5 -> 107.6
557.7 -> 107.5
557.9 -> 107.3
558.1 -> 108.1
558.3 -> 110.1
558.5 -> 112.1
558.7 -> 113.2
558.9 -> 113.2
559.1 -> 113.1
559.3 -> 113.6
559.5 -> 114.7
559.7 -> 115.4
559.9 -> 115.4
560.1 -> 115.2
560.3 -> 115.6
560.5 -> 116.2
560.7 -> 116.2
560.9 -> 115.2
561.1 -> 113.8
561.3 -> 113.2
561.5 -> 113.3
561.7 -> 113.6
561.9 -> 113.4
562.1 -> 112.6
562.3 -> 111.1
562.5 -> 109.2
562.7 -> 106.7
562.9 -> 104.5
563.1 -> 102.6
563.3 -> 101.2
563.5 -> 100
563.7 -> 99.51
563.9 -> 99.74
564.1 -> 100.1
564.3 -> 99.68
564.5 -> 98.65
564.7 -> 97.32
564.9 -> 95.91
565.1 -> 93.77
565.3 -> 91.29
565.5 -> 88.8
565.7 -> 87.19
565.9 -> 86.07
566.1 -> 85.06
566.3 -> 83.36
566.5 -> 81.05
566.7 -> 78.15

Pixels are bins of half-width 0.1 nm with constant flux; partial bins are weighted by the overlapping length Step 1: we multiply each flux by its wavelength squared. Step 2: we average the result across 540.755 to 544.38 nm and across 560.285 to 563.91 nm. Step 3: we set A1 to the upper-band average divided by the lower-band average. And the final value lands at 1.59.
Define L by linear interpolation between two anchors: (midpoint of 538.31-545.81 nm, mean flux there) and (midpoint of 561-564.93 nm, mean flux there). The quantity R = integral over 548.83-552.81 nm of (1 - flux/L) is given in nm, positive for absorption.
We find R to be 0.12 nm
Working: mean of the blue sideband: 72.8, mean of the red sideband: 105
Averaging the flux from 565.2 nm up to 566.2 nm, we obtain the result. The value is 87.7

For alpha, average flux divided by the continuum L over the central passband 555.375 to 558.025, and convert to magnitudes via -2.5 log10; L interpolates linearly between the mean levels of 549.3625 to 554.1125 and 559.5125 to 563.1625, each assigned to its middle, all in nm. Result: -0.05 mag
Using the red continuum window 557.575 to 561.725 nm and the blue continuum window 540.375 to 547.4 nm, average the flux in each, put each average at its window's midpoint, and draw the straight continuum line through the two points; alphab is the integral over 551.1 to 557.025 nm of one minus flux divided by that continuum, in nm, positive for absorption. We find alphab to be 0.40 nm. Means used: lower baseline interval 75.5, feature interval 93.2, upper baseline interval 113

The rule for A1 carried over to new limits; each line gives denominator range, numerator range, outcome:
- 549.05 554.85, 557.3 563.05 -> 1.34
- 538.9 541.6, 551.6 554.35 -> 1.32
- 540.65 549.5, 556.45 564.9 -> 1.51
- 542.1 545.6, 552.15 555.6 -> 1.26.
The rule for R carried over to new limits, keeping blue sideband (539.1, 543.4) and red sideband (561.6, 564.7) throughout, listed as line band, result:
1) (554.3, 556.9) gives -0.16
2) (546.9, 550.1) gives 0.16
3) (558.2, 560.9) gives -0.40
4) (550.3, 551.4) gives 0.04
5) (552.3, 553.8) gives 0.03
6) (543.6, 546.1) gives 0.07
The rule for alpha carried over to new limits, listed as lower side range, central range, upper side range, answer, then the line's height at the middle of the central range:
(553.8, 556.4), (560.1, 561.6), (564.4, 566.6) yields -0.23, 92.9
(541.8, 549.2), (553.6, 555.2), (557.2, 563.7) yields 0.05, 97.1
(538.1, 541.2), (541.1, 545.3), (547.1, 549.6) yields -0.03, 72.8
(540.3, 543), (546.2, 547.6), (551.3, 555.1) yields 0.00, 80.6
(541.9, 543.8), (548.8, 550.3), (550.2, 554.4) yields 0.04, 83.5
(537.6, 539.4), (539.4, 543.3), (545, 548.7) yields 0.00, 72.3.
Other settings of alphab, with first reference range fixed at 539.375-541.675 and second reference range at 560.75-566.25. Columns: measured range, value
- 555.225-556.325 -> -0.11 nm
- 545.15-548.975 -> 0.03 nm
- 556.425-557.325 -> -0.12 nm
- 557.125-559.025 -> -0.31 nm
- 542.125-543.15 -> -0.05 nm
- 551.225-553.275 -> -0.03 nm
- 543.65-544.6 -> 0.01 nm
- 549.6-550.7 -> 0.01 nm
